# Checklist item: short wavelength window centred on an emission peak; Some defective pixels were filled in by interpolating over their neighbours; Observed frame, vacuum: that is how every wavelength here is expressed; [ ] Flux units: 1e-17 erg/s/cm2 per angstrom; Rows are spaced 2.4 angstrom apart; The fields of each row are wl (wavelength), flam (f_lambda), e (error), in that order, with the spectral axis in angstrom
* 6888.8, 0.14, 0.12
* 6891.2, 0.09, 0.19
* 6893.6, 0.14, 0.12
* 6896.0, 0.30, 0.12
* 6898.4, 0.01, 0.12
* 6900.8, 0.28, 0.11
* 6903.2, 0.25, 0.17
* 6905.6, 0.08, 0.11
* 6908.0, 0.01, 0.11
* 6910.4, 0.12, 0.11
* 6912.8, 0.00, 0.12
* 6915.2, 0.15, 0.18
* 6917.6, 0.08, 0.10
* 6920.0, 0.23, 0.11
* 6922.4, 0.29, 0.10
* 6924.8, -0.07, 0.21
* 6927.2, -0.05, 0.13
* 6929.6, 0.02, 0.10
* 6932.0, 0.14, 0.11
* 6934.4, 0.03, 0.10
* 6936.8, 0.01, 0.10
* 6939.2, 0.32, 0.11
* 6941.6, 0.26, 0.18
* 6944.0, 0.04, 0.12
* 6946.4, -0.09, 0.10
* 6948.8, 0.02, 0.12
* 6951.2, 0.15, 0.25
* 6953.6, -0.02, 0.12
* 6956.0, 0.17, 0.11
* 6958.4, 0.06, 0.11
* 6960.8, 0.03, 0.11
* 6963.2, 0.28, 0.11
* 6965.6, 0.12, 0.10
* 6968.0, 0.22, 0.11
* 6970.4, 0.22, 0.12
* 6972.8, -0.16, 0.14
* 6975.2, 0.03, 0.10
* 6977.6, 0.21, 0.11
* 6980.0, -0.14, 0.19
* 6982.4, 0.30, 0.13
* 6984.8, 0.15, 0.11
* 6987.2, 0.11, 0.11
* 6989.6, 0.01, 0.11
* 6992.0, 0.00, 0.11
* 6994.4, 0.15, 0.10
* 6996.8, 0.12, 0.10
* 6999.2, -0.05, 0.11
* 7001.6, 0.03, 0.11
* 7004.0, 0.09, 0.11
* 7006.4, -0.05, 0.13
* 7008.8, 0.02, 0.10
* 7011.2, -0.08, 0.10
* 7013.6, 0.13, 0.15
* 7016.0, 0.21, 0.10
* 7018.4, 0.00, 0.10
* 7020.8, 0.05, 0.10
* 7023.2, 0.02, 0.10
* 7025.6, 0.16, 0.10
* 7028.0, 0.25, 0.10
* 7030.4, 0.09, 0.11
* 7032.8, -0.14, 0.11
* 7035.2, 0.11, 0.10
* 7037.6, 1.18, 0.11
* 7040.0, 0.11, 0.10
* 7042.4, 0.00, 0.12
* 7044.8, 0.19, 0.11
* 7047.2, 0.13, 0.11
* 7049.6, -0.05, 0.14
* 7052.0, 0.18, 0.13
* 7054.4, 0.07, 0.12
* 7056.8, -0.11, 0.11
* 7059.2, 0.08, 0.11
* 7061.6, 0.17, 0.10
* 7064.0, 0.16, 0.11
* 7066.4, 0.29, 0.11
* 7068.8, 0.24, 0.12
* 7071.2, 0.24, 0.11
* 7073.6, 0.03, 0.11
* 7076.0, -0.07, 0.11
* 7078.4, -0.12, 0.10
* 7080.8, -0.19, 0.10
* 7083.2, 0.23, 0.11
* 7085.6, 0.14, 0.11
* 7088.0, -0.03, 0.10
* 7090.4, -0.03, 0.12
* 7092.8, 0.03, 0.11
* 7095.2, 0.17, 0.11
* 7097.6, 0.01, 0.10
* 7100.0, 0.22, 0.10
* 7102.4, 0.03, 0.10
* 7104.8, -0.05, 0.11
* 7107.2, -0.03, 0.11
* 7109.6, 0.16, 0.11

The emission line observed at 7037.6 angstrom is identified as H-alpha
